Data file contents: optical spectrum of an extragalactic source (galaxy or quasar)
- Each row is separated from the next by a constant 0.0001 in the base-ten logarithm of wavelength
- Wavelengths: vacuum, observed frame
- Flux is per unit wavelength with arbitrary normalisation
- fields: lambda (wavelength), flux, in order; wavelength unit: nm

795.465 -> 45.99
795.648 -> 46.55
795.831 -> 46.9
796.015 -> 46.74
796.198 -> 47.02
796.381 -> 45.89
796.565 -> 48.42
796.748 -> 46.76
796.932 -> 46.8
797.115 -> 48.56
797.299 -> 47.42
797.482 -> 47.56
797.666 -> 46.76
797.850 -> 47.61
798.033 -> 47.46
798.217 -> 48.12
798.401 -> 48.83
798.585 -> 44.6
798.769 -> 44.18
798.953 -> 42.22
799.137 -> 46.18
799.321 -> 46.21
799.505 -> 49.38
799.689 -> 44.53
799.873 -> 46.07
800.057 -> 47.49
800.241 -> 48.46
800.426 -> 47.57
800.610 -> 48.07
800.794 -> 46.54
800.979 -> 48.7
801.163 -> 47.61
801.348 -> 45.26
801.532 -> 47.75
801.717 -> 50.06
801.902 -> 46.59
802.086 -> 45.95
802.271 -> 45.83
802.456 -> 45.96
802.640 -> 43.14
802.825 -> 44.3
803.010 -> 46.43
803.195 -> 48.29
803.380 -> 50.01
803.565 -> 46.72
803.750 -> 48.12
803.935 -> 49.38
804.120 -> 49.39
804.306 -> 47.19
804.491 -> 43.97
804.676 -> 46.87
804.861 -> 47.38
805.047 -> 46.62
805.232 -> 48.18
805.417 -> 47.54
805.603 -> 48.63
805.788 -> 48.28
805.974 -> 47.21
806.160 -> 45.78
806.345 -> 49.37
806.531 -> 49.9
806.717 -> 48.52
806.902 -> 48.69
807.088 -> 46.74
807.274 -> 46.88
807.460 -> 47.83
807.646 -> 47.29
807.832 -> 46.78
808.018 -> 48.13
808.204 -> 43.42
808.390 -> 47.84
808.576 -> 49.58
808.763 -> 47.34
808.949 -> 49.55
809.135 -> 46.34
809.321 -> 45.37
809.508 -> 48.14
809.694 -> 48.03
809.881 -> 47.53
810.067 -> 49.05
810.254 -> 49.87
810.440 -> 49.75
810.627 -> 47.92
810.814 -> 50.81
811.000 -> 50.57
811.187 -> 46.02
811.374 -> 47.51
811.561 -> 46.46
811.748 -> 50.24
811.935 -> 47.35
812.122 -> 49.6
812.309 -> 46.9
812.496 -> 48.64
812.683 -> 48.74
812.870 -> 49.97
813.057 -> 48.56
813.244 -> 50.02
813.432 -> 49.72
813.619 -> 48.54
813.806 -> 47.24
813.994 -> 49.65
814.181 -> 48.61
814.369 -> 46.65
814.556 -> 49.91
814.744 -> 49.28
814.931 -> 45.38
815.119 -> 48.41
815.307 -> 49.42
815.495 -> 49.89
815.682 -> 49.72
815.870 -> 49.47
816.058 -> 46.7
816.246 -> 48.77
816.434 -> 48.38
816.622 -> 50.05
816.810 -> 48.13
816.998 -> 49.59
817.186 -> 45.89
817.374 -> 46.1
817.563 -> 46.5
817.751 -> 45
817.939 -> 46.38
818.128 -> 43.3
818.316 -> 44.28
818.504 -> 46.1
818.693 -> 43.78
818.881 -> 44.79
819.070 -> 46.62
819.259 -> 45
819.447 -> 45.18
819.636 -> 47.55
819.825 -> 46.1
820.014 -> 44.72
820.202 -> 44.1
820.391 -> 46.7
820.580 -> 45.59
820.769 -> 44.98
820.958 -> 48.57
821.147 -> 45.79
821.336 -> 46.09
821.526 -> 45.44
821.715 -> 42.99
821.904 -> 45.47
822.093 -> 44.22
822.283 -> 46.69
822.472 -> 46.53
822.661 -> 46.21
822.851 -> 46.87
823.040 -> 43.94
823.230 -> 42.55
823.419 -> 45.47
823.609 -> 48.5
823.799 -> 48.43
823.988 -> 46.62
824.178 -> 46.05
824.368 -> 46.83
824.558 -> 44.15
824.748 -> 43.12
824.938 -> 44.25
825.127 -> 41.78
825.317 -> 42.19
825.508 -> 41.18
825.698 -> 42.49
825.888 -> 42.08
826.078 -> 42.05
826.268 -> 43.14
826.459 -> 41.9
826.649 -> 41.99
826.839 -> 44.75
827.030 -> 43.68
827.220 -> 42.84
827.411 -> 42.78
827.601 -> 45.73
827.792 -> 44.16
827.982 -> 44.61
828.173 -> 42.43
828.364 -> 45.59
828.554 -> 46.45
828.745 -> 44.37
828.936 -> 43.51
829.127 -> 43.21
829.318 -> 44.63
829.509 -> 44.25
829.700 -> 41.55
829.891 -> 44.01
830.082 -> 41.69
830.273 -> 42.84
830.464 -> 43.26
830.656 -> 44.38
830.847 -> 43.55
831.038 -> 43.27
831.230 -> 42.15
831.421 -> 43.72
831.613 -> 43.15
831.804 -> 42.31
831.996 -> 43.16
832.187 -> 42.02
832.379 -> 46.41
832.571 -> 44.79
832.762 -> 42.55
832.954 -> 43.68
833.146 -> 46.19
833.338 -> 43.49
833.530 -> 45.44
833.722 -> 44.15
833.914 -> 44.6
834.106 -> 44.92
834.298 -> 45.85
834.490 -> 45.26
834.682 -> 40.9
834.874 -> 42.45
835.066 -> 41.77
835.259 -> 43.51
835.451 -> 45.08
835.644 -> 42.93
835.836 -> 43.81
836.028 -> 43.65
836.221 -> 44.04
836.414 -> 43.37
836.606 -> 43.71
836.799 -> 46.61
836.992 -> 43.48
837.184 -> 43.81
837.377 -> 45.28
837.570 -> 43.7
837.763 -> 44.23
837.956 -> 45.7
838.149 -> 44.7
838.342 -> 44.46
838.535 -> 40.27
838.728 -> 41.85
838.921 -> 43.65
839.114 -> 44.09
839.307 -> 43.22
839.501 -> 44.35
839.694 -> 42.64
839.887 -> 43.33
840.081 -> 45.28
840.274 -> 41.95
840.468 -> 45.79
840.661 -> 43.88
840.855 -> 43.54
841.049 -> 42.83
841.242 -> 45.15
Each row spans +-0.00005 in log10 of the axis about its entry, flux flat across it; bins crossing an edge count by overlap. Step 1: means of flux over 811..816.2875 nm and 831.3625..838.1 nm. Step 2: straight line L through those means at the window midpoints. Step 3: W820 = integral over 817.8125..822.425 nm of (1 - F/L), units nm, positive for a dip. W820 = 0.16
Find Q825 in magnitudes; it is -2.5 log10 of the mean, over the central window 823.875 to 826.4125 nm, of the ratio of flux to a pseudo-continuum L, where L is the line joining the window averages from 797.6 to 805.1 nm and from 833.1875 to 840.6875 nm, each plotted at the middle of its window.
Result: 0.03 mag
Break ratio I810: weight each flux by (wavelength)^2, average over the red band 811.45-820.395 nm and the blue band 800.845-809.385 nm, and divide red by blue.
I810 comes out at 1.0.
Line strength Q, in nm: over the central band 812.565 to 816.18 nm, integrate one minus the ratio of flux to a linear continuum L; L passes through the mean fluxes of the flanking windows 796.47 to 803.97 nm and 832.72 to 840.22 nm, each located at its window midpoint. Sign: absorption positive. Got -0.235 nm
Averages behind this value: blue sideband 47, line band 48.7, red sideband 43.9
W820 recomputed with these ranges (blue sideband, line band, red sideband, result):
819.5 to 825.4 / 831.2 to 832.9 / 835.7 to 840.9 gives 0.041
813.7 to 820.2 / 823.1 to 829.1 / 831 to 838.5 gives 0.188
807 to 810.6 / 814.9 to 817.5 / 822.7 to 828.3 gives -0.128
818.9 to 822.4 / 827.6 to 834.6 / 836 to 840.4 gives 0.093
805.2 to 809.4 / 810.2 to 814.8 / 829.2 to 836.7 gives -0.188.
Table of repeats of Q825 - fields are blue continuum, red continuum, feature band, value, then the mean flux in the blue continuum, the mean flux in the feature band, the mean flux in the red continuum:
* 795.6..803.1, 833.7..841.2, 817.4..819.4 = 0.002 mag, 46.7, 45.2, 43.8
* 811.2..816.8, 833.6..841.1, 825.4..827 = 0.089 mag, 48.6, 42.5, 43.8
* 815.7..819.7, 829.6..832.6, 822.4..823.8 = -0.015 mag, 46.6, 45.9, 43.2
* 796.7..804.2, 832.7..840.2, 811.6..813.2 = -0.063 mag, 47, 48.7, 43.9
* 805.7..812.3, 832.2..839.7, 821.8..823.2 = 0.010 mag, 48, 45.5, 44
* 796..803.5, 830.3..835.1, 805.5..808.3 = -0.032 mag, 46.9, 47.6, 43.8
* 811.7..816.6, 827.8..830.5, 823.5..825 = -0.015 mag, 48.7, 46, 43.8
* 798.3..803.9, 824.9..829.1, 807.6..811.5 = -0.054 mag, 46.7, 47.9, 43.4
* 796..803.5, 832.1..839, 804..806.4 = -0.023 mag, 46.9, 47.4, 44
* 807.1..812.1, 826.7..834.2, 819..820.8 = 0.005 mag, 47.9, 45.7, 43.8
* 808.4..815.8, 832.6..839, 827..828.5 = 0.034 mag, 48.5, 44.1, 43.9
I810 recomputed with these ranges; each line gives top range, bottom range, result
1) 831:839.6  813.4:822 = 0.98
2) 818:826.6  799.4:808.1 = 0.99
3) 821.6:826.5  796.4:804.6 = 1.00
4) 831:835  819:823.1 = 0.99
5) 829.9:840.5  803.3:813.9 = 0.97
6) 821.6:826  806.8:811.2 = 0.97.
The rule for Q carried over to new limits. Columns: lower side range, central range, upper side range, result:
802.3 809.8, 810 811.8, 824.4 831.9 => -0.089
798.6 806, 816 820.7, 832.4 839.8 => -0.072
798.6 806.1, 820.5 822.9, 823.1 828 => -0.072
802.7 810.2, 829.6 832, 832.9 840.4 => 0.086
